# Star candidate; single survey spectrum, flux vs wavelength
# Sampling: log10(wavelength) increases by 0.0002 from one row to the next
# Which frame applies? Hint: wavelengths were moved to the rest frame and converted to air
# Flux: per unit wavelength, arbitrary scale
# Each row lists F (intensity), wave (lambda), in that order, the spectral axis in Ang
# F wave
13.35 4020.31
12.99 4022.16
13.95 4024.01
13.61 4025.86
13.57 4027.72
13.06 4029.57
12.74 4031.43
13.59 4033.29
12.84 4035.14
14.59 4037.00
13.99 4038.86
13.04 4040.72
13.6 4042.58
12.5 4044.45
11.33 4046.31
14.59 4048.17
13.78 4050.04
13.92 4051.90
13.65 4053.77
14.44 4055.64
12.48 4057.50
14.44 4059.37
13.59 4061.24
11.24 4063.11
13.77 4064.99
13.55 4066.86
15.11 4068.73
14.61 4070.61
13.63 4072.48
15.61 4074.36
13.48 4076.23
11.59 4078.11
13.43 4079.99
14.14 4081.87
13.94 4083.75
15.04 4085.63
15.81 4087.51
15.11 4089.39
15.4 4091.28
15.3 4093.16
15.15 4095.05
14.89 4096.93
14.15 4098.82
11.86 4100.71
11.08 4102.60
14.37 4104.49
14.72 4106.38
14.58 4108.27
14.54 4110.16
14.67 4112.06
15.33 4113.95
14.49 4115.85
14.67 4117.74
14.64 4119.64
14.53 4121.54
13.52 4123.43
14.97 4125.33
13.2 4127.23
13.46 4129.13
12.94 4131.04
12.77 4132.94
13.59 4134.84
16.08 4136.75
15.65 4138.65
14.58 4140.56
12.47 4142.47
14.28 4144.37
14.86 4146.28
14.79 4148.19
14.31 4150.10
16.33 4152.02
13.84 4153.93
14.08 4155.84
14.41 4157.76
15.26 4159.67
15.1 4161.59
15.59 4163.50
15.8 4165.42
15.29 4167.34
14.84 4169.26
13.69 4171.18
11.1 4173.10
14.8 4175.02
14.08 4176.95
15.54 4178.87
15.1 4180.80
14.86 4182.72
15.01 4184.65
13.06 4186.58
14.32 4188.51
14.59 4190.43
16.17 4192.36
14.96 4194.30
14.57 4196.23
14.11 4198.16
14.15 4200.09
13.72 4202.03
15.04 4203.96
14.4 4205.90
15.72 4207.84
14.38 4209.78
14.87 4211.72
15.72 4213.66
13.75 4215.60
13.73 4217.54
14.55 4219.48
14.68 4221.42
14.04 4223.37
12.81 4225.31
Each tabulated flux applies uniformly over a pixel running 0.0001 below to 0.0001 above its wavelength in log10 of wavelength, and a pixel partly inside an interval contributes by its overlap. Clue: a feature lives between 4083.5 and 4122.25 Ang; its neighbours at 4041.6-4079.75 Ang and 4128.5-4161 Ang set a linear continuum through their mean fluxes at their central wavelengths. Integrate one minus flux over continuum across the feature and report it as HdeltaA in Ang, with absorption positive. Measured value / -1.5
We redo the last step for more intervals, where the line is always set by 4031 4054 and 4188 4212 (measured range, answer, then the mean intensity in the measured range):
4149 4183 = -0.6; 14.7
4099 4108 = 0.4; 13.2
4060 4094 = -1.1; 14.1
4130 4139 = 0.0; 14.1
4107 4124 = -0.7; 14.6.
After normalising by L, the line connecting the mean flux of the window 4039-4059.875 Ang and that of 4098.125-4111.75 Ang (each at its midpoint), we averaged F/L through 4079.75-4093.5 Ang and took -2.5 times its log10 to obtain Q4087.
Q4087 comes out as -0.10 mag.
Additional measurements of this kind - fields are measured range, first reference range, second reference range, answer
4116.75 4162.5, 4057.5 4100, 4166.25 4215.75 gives 0.00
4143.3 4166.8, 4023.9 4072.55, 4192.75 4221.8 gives -0.05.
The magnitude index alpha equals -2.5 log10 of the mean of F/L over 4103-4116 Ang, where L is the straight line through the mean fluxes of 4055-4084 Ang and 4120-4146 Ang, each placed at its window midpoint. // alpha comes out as -0.05 mag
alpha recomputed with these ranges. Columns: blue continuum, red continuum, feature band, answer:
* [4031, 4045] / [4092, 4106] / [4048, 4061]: -0.02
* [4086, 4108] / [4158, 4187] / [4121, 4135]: 0.07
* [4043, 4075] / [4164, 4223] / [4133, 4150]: -0.02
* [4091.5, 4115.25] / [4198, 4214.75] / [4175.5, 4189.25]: 0.00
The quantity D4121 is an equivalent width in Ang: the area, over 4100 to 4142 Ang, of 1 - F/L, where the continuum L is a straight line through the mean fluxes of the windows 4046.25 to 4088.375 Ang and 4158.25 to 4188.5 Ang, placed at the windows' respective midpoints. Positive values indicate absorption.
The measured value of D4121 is 0.4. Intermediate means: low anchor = 13.8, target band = 14.1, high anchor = 14.6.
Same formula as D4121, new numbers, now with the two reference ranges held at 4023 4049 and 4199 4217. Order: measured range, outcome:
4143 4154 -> -0.4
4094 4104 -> 0.2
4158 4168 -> -0.7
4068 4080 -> -0.3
